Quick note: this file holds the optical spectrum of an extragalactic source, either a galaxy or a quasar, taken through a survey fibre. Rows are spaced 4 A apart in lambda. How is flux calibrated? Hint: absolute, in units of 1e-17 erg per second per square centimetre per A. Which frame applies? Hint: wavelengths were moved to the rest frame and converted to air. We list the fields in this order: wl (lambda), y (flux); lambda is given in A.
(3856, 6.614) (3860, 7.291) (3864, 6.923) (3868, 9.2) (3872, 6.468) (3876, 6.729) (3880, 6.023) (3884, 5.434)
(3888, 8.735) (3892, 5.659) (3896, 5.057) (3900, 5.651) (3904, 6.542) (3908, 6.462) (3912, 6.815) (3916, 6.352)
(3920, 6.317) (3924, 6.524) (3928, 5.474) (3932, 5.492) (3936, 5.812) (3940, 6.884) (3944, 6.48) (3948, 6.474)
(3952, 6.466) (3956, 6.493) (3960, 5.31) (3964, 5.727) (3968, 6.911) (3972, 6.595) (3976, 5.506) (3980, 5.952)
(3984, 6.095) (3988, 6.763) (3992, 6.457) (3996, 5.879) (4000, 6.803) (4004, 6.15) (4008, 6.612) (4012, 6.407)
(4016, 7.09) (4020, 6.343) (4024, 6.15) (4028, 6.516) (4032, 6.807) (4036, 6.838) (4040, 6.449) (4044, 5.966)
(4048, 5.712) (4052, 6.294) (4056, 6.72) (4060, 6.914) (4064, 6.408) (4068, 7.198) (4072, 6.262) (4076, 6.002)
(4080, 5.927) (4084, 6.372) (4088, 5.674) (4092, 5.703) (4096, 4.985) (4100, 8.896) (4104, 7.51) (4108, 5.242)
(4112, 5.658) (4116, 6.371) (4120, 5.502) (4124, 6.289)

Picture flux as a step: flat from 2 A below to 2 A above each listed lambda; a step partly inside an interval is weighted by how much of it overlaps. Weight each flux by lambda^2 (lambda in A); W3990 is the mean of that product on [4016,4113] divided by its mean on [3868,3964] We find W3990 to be 1.09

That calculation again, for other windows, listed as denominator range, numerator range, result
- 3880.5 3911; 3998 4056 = 1.11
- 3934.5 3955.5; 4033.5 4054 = 1.02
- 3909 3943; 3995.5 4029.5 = 1.08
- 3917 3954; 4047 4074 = 1.12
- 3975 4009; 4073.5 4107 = 1.07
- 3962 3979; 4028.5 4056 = 1.07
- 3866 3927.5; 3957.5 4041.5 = 1.03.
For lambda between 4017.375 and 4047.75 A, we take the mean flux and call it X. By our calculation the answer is 6.41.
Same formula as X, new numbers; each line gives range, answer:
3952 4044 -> 6.35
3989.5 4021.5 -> 6.47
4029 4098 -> 6.25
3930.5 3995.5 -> 6.21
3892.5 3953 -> 6.17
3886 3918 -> 6.41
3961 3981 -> 6.11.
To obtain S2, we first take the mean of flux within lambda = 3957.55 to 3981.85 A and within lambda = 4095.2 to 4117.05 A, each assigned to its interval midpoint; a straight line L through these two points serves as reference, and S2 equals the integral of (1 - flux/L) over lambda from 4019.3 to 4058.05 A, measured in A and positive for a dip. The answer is -0.7 A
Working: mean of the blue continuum 6.01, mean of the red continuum 6.53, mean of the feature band 6.38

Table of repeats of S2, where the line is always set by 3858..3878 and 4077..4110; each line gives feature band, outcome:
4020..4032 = 0.3 A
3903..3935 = 3.9 A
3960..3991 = 3.0 A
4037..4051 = 0.8 A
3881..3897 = 2.1 A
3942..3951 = 0.6 A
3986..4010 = 1.0 A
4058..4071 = -0.8 A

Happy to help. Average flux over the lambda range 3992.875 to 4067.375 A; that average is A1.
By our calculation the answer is 6.46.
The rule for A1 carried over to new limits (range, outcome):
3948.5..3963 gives 6.1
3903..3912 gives 6.57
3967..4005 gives 6.3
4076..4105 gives 6.37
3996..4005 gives 6.38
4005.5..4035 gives 6.56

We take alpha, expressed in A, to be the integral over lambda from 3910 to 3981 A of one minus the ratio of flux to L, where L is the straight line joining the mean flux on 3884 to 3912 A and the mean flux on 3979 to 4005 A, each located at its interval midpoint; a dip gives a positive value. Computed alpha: 1.3 A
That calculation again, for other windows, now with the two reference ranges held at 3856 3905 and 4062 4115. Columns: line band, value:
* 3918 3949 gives 1.8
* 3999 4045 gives -0.8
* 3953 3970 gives 1.0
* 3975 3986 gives 1.0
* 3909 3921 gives 0.1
